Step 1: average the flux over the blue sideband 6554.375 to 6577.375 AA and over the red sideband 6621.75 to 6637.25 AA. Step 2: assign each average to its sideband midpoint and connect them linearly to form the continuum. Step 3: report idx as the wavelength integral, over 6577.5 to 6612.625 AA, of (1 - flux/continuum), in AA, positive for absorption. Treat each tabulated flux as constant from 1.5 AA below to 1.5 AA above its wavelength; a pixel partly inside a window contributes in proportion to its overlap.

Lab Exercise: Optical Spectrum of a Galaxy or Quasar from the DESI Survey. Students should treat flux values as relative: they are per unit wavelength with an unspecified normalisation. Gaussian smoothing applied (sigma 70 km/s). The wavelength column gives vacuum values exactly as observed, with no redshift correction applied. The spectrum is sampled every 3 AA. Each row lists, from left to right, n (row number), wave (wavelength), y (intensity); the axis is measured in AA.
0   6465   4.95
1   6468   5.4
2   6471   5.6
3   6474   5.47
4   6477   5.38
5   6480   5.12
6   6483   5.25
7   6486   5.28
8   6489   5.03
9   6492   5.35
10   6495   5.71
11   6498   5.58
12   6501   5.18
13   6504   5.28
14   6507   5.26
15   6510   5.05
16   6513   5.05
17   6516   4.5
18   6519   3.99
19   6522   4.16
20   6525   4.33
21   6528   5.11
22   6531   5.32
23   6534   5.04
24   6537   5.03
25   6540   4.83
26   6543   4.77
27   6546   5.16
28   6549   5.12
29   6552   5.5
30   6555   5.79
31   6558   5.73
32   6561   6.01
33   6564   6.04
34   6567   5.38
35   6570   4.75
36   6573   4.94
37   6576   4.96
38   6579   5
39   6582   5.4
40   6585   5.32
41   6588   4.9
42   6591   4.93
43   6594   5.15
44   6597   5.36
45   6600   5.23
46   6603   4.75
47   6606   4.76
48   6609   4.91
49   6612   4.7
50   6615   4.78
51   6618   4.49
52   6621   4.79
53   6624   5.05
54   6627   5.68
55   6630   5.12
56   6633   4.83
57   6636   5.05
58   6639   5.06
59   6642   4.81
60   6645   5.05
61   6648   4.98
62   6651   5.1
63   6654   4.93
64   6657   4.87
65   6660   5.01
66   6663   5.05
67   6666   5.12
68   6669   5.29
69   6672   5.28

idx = 1.7 AA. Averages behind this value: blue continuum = 5.44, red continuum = 5.13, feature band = 5.04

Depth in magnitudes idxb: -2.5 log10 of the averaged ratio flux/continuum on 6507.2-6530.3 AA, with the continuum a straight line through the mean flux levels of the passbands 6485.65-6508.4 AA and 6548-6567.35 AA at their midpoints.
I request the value 0.17 mag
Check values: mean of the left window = 5.34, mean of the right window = 5.68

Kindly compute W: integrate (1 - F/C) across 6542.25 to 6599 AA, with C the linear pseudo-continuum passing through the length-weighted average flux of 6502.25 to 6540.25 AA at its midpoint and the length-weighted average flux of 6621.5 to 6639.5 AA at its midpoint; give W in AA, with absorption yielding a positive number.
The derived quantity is -3.6 AA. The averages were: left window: 4.84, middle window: 5.28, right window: 5.12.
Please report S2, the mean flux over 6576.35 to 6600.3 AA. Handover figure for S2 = 5.15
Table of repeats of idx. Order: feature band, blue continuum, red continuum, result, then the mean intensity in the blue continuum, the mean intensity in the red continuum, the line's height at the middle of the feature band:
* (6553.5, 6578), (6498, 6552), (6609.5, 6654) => -2.48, 4.93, 4.96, 4.94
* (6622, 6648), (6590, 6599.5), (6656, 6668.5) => 0.11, 5.17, 5.04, 5.09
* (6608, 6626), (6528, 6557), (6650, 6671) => 1.04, 5.18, 5.06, 5.1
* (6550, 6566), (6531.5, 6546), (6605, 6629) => -2.67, 4.97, 4.9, 4.95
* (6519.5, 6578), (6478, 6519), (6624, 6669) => -0.12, 5.16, 5.06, 5.13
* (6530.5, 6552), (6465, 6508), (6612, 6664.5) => 0.61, 5.34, 4.97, 5.2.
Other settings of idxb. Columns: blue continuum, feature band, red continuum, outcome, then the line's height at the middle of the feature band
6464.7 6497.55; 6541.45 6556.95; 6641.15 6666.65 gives -0.02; 5.2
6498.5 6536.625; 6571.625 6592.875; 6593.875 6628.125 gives -0.03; 4.93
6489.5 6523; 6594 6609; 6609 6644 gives -0.01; 4.96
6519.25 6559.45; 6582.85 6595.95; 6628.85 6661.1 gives -0.02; 5.01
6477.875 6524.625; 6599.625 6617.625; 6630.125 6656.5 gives 0.04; 4.99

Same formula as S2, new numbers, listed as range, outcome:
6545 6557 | 5.42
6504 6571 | 5.09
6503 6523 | 4.76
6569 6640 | 5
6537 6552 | 5.03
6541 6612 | 5.2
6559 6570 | 5.66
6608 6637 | 4.94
